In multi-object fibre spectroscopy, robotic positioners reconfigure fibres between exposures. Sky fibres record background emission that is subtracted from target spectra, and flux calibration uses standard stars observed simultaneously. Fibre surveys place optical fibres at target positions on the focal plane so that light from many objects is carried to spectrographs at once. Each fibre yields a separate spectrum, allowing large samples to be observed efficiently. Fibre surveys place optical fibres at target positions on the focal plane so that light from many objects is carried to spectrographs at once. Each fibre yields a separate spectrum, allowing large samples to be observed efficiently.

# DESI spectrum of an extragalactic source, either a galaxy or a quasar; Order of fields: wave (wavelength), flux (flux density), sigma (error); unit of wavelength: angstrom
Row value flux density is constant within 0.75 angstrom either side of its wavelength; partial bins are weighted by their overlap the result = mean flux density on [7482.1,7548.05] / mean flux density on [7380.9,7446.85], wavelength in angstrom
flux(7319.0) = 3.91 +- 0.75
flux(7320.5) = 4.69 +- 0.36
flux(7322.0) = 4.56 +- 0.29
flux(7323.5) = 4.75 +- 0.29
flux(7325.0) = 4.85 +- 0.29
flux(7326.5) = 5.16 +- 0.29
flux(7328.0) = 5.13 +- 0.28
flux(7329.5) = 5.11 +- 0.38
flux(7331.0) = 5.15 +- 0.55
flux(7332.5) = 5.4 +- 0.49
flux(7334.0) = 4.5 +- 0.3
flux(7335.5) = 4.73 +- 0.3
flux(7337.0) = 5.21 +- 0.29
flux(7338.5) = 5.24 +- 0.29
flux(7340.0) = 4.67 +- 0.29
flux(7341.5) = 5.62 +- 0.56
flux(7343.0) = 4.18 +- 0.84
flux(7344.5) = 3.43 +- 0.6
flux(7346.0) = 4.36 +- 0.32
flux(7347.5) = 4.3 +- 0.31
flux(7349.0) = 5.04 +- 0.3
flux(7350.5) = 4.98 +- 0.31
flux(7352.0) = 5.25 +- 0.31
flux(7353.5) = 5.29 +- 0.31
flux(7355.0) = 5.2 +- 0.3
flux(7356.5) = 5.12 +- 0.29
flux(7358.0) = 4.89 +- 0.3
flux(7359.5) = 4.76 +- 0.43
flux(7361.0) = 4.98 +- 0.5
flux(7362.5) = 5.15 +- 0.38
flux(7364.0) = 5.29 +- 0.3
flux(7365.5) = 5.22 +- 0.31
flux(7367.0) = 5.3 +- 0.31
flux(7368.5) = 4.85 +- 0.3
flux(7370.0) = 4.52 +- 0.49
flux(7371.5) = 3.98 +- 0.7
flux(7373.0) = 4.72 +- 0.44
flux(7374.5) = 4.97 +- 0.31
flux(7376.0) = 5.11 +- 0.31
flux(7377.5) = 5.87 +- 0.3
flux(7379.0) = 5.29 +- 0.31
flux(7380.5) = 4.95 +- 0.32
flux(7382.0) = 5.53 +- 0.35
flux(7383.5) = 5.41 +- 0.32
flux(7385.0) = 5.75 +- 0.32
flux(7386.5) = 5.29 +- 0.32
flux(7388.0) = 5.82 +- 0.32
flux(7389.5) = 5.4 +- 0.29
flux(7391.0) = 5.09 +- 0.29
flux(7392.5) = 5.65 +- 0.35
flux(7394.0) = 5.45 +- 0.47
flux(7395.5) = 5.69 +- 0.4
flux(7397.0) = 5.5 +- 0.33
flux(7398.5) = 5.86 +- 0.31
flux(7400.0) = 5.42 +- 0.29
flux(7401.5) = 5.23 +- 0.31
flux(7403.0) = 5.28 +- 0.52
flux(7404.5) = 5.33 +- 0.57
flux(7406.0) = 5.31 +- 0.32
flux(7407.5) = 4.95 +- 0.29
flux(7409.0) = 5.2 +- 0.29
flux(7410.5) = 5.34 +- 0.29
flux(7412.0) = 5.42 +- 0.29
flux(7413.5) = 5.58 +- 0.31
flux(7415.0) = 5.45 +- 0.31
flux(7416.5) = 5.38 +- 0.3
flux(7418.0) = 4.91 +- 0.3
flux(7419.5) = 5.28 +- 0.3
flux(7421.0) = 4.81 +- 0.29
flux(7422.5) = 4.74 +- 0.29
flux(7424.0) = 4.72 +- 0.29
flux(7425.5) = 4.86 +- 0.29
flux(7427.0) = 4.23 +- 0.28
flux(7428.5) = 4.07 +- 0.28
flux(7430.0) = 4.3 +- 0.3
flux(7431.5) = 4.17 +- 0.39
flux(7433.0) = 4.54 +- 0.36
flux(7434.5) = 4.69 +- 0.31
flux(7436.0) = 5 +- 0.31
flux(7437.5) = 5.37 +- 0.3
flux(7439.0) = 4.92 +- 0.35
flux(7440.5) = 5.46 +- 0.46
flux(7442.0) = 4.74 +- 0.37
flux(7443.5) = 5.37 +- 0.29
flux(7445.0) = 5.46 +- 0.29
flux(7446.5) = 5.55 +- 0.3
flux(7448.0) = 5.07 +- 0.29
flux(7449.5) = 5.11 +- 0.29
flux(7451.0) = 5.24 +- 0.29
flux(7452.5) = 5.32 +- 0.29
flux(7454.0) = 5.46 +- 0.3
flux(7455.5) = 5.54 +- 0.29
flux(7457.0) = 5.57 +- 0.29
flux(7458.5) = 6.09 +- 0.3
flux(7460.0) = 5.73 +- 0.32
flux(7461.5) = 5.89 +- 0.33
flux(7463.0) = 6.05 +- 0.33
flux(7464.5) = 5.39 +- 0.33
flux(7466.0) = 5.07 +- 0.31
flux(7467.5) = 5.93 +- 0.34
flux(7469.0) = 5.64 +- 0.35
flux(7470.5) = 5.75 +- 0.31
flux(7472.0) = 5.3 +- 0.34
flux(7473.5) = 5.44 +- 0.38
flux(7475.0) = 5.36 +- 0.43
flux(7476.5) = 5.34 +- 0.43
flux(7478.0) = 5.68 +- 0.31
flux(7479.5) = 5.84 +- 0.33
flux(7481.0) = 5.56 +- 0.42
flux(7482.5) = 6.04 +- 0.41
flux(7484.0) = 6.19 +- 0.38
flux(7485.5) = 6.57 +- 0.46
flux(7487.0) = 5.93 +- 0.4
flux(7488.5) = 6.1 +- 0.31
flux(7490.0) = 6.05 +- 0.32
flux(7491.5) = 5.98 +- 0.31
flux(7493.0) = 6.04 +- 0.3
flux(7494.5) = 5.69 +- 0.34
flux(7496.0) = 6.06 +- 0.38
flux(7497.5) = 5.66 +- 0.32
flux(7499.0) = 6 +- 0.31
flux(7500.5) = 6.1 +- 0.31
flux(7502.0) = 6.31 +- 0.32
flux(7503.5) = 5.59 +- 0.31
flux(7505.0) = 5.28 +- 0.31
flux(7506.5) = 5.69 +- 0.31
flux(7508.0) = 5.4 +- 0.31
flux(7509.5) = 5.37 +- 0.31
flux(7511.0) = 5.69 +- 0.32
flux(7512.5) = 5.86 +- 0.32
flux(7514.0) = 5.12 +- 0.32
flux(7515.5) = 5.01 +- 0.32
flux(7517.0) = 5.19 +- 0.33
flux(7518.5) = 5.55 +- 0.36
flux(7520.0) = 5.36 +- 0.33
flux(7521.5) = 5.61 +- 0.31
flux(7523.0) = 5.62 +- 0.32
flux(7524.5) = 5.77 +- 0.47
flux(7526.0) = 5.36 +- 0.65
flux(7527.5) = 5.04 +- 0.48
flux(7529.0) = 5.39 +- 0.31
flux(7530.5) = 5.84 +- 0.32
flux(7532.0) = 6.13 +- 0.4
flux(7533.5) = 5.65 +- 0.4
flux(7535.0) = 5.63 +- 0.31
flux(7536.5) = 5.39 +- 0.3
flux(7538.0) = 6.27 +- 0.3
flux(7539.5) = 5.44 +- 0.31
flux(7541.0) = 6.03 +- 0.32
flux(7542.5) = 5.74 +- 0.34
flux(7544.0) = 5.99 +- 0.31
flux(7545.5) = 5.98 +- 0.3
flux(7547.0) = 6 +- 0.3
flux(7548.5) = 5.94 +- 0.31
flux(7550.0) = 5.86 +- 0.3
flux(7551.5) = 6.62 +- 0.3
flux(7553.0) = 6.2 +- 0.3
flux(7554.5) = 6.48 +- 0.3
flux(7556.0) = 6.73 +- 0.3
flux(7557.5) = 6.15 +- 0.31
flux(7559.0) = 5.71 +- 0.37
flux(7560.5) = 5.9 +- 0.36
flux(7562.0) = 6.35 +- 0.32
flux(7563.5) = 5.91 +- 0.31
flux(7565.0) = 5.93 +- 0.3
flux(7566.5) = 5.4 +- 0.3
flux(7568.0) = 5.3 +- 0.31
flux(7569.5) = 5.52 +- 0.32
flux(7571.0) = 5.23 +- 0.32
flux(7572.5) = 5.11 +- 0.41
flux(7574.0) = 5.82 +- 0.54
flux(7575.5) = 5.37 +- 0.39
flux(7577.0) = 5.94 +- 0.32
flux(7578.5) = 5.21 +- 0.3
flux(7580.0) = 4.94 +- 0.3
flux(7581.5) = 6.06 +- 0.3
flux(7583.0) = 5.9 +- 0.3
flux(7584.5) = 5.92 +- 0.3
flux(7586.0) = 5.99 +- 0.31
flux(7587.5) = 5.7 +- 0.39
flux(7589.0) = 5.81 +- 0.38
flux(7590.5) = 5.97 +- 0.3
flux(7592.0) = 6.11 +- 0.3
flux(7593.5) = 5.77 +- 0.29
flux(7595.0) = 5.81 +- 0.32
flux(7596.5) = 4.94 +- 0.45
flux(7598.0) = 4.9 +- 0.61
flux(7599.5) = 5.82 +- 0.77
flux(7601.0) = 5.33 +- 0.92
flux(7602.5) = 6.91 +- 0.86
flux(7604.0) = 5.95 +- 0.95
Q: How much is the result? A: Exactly 1.1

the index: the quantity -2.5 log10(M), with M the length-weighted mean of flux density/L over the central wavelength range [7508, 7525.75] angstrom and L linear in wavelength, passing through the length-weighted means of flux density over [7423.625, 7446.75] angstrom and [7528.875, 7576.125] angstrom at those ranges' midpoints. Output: 0.02 mag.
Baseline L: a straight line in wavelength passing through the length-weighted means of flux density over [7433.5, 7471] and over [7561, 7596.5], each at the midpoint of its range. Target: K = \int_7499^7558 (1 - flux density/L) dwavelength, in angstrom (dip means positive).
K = -1.9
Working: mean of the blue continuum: 5.41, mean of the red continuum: 5.68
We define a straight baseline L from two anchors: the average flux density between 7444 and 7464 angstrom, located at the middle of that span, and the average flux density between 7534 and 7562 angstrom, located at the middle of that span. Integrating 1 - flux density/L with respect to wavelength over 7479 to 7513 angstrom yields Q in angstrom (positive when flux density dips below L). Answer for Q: -0.72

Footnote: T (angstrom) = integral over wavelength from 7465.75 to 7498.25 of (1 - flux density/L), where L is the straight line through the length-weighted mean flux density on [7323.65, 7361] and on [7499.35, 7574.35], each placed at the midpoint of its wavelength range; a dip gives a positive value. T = -1.75 angstrom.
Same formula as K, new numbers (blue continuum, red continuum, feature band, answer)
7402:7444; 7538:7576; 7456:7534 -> -3.3 angstrom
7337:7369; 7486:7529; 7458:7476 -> -0.5 angstrom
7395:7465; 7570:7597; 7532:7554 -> -1.6 angstrom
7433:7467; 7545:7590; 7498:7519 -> 0.0 angstrom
